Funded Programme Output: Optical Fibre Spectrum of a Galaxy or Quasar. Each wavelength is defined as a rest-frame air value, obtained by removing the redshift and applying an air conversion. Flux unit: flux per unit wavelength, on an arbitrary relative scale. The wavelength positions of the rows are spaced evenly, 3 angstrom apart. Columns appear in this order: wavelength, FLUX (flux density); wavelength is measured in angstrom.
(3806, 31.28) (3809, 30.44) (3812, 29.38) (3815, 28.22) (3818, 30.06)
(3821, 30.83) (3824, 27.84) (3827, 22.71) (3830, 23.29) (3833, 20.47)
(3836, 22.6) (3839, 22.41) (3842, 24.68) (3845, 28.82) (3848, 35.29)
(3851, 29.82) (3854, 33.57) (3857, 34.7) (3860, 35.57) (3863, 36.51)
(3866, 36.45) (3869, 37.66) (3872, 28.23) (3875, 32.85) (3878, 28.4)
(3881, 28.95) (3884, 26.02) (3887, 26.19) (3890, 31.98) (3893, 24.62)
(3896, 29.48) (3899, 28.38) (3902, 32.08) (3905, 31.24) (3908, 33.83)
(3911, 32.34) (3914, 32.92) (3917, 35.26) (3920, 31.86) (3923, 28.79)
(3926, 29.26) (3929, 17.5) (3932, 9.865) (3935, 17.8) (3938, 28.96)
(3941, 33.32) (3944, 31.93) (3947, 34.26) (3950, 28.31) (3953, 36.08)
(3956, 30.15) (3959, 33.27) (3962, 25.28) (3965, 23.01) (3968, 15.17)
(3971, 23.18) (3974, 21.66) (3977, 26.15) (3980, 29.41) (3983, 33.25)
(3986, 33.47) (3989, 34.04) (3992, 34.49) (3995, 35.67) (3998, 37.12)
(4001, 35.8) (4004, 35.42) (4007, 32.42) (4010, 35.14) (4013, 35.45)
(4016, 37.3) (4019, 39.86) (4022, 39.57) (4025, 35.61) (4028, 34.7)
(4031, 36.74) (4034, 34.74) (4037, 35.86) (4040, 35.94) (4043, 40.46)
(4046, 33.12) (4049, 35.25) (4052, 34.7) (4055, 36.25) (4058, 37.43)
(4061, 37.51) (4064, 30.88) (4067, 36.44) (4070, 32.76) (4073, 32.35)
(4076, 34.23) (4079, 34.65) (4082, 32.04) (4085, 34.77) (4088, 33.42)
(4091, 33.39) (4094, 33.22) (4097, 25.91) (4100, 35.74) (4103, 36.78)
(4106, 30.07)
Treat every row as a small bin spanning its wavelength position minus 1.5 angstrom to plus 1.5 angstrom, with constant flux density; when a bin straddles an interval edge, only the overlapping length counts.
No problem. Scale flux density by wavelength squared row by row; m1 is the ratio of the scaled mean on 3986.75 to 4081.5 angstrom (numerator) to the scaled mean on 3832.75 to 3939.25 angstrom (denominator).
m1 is 1.3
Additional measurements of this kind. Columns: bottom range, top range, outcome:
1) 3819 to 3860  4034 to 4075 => 1.41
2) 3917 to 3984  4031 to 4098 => 1.36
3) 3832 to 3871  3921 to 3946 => 0.85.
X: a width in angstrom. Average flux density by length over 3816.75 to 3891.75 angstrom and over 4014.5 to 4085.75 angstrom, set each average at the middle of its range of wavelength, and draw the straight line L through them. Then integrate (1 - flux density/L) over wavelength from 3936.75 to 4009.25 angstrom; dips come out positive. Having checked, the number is 5.7 angstrom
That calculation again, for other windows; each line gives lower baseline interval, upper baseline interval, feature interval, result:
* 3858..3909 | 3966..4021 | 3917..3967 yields 6.3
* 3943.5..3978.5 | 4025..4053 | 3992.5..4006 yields -1.9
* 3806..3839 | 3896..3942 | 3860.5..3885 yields -4.2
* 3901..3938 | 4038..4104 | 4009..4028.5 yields -2.9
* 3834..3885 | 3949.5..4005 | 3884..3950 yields 3.9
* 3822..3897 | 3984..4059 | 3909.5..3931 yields 1.6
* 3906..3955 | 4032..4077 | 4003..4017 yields -0.9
